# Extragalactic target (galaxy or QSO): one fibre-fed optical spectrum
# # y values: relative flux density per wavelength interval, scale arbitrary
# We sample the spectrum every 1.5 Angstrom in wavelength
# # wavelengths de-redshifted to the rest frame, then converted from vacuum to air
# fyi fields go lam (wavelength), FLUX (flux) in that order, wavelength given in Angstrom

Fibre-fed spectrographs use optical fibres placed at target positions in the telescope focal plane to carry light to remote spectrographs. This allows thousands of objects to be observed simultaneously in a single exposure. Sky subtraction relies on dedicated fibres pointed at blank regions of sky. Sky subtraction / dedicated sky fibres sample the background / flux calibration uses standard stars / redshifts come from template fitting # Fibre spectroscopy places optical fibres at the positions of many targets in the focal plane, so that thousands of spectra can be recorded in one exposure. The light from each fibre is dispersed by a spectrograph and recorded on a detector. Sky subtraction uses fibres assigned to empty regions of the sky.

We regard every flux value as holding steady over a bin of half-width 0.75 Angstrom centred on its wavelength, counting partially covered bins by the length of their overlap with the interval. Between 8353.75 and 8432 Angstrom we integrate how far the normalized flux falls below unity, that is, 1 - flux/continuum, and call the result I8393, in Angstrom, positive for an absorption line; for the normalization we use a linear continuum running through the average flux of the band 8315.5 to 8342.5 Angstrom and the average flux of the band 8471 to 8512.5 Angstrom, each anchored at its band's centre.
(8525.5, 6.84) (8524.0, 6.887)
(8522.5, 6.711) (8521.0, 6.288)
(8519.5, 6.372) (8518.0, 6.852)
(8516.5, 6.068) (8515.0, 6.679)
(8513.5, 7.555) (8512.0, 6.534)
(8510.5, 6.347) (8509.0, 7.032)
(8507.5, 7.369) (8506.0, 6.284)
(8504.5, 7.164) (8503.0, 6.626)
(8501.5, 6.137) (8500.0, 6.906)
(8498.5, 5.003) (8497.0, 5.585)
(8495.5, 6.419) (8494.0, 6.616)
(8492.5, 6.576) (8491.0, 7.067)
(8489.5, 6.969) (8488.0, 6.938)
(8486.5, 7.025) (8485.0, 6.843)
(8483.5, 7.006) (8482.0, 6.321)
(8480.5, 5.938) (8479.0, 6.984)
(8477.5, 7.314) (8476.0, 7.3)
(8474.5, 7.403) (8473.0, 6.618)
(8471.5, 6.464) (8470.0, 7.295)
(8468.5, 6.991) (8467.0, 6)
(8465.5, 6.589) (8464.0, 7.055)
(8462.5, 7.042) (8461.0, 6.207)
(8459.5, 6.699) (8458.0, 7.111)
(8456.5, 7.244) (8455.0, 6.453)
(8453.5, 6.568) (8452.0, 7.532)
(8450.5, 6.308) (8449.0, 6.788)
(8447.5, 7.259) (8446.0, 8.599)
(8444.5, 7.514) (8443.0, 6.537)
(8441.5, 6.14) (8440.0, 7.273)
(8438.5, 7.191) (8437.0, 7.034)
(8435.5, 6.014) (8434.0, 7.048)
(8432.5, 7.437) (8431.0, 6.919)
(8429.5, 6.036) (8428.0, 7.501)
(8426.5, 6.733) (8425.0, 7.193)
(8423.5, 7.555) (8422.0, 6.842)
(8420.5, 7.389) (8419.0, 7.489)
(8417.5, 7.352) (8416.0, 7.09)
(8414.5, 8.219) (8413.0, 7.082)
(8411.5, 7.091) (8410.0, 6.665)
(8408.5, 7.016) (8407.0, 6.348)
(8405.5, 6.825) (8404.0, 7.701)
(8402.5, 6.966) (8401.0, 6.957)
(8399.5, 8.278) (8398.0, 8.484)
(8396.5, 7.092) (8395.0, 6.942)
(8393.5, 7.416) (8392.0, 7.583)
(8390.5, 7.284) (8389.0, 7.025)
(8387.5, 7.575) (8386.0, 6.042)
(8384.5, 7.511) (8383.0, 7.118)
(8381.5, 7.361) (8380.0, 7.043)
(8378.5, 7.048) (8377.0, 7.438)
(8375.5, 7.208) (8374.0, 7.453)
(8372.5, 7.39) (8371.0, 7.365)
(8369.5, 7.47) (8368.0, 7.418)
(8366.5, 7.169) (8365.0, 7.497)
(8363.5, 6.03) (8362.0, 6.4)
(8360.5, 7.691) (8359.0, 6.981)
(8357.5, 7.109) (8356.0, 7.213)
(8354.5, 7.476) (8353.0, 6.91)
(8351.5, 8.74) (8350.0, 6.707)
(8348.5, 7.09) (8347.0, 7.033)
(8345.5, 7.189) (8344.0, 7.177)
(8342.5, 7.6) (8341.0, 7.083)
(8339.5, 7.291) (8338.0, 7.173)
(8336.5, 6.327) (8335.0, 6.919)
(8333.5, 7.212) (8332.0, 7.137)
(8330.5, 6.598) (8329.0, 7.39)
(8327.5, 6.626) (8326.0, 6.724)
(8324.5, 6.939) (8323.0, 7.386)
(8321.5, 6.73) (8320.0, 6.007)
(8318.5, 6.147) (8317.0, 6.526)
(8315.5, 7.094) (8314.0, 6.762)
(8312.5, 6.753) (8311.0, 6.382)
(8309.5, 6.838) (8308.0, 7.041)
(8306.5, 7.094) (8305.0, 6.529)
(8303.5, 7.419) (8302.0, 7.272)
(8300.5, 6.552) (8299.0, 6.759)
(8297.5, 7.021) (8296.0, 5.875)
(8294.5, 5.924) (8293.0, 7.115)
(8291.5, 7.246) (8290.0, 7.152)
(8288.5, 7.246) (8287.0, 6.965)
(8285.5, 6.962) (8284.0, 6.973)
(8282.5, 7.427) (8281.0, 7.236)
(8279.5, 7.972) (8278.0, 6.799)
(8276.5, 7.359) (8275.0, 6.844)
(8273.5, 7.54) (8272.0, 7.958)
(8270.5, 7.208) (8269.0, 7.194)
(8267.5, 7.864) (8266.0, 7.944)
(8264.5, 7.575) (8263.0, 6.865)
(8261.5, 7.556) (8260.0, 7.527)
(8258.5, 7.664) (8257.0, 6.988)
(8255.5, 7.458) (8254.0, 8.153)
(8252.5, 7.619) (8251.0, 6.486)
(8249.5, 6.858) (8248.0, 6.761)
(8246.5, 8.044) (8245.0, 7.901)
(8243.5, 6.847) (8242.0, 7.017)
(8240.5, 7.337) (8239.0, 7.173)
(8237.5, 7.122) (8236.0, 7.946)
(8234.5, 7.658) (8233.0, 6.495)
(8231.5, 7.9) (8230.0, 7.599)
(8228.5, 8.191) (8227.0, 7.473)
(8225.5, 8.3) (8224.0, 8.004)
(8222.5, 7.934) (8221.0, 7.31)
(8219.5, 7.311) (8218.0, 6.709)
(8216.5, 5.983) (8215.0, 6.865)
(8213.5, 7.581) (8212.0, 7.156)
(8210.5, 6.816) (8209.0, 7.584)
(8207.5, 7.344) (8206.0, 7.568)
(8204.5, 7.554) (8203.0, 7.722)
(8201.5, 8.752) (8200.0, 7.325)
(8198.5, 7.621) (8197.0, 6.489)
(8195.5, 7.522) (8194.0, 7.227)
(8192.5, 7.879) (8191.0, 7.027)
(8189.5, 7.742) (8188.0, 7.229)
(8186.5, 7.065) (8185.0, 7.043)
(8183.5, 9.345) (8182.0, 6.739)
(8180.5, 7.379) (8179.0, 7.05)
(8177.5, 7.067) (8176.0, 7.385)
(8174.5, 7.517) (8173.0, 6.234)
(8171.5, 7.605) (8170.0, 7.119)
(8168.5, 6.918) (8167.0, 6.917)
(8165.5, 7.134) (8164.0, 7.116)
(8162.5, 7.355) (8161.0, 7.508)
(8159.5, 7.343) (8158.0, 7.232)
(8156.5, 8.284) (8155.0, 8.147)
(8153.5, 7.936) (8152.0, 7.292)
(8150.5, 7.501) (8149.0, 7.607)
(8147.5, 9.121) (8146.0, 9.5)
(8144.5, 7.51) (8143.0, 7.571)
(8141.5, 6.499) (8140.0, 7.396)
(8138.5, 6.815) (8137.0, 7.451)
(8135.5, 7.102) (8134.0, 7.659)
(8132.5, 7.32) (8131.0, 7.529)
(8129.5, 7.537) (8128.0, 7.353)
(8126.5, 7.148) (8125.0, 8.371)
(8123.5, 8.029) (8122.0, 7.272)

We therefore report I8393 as -4.7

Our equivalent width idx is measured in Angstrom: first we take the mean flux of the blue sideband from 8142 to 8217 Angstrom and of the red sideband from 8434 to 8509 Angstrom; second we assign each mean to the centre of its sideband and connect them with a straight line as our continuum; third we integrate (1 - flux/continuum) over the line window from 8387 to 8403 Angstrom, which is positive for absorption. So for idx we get -1.06 Angstrom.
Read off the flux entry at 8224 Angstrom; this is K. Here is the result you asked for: 8.004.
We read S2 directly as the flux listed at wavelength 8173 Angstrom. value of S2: 6.234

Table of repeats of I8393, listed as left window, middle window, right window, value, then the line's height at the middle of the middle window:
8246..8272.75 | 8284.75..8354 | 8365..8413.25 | 3.8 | 7.34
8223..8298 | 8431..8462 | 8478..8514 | -0.8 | 6.78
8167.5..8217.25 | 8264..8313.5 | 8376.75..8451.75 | 1.1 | 7.24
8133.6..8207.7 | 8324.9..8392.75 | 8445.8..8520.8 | -1.1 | 7.03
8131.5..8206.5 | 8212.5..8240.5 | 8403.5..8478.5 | -0.2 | 7.37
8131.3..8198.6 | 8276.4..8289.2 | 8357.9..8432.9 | 0.2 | 7.31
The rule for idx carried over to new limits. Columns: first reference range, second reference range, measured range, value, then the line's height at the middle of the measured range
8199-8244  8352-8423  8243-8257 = 0.1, 7.39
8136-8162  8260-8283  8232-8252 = 0.7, 7.49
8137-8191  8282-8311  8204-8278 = -2.6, 7.13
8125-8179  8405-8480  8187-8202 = -0.1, 7.39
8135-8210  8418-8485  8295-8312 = 1.0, 7.22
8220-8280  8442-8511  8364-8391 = -0.6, 7.08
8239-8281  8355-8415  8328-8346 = 0.5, 7.27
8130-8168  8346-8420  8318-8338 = 1.4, 7.31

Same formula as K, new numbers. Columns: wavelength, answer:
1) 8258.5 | 7.664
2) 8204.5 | 7.554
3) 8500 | 6.906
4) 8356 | 7.213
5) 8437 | 7.034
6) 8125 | 8.371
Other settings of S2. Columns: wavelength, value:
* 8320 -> 6.007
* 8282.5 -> 7.427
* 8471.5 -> 6.464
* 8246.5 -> 8.044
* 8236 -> 7.946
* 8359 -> 6.981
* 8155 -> 8.147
